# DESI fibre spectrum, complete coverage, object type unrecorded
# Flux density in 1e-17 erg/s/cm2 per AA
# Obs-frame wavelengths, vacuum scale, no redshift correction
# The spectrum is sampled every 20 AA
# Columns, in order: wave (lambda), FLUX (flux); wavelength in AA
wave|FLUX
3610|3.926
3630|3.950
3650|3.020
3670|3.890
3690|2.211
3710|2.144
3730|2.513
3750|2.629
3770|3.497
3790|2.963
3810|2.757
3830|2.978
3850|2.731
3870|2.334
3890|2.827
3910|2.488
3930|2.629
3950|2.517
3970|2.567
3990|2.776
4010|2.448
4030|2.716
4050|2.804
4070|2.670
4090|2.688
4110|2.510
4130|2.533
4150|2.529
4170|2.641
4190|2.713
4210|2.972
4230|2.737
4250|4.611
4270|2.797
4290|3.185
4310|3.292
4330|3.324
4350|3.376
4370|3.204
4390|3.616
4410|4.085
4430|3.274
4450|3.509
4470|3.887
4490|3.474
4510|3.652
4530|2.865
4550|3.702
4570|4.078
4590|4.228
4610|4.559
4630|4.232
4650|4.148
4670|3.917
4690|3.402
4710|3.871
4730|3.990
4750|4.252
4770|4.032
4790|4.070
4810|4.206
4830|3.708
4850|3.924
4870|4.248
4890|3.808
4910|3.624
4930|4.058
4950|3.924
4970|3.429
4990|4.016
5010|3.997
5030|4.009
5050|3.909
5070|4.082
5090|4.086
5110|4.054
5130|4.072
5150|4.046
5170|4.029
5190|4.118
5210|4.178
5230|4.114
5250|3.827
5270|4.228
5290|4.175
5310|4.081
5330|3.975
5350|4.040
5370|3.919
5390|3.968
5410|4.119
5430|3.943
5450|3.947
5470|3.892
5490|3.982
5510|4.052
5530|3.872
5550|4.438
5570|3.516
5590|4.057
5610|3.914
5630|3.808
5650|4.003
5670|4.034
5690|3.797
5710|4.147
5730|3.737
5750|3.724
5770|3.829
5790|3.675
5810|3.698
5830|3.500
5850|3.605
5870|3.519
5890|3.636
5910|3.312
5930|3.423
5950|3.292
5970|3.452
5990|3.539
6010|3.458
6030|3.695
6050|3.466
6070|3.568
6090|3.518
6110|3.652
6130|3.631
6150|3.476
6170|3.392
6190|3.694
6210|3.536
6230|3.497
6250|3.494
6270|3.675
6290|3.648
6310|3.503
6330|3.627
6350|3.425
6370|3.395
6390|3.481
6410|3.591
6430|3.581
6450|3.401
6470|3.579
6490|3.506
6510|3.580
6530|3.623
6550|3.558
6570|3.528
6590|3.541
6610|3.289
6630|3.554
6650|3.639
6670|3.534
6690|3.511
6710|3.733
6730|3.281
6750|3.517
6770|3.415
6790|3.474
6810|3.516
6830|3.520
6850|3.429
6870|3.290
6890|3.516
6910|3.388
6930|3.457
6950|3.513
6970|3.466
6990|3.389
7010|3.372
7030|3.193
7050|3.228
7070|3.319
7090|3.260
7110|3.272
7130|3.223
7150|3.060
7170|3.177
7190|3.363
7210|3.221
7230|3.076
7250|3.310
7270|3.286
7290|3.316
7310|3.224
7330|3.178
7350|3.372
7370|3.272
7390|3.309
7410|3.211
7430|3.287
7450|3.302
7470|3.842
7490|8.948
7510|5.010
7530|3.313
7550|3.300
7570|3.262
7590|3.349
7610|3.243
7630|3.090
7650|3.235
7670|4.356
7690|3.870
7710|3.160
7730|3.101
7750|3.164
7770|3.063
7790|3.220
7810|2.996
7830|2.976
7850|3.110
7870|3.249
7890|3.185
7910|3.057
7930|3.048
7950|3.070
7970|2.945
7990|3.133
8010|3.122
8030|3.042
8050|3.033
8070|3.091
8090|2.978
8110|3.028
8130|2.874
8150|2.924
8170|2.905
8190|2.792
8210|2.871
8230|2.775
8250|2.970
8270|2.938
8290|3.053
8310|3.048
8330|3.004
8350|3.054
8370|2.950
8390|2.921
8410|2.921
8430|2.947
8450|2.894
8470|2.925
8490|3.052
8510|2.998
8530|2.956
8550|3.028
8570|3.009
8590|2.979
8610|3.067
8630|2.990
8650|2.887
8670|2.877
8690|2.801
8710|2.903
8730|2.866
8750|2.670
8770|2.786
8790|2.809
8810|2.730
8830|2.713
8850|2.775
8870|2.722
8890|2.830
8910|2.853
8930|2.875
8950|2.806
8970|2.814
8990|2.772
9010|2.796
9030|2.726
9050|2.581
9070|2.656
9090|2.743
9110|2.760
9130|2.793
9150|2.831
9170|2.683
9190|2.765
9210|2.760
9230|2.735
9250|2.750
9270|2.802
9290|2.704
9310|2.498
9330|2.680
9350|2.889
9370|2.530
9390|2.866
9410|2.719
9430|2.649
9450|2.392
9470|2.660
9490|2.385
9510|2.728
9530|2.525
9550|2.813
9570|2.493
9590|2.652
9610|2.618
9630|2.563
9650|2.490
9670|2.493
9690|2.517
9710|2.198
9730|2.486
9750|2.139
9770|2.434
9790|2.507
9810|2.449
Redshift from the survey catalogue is 0.141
